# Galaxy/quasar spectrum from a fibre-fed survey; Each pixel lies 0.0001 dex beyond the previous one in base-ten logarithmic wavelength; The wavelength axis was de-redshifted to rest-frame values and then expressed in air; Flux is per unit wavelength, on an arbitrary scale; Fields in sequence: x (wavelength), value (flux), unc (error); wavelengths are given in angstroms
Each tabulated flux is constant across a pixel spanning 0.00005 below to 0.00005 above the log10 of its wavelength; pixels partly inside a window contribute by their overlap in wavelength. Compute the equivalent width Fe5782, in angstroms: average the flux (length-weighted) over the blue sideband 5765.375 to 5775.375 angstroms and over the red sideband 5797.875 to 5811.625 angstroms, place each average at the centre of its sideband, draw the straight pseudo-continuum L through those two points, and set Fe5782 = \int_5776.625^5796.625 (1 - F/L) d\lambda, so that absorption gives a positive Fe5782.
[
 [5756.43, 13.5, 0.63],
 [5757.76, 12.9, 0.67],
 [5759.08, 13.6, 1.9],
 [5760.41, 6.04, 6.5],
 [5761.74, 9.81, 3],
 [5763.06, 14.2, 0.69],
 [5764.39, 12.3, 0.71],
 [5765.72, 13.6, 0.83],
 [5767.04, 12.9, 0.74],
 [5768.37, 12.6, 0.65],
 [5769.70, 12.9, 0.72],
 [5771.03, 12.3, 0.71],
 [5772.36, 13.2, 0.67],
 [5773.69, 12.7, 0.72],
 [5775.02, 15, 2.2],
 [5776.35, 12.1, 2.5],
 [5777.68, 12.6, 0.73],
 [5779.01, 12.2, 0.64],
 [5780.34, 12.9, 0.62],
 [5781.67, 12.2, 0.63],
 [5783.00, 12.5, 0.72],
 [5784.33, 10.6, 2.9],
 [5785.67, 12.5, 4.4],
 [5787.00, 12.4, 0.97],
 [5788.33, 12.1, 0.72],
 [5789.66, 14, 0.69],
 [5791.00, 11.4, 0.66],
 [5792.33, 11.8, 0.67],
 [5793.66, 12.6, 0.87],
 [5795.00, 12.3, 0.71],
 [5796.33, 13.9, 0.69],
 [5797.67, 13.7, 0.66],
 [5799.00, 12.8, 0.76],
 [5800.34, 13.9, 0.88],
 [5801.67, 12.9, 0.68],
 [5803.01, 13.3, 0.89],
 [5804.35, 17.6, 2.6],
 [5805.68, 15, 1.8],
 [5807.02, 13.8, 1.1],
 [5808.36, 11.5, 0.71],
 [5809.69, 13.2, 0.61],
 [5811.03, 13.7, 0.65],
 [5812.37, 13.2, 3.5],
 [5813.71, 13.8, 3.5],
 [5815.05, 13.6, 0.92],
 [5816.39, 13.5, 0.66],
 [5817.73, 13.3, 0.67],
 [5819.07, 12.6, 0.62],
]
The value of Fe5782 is 1.6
